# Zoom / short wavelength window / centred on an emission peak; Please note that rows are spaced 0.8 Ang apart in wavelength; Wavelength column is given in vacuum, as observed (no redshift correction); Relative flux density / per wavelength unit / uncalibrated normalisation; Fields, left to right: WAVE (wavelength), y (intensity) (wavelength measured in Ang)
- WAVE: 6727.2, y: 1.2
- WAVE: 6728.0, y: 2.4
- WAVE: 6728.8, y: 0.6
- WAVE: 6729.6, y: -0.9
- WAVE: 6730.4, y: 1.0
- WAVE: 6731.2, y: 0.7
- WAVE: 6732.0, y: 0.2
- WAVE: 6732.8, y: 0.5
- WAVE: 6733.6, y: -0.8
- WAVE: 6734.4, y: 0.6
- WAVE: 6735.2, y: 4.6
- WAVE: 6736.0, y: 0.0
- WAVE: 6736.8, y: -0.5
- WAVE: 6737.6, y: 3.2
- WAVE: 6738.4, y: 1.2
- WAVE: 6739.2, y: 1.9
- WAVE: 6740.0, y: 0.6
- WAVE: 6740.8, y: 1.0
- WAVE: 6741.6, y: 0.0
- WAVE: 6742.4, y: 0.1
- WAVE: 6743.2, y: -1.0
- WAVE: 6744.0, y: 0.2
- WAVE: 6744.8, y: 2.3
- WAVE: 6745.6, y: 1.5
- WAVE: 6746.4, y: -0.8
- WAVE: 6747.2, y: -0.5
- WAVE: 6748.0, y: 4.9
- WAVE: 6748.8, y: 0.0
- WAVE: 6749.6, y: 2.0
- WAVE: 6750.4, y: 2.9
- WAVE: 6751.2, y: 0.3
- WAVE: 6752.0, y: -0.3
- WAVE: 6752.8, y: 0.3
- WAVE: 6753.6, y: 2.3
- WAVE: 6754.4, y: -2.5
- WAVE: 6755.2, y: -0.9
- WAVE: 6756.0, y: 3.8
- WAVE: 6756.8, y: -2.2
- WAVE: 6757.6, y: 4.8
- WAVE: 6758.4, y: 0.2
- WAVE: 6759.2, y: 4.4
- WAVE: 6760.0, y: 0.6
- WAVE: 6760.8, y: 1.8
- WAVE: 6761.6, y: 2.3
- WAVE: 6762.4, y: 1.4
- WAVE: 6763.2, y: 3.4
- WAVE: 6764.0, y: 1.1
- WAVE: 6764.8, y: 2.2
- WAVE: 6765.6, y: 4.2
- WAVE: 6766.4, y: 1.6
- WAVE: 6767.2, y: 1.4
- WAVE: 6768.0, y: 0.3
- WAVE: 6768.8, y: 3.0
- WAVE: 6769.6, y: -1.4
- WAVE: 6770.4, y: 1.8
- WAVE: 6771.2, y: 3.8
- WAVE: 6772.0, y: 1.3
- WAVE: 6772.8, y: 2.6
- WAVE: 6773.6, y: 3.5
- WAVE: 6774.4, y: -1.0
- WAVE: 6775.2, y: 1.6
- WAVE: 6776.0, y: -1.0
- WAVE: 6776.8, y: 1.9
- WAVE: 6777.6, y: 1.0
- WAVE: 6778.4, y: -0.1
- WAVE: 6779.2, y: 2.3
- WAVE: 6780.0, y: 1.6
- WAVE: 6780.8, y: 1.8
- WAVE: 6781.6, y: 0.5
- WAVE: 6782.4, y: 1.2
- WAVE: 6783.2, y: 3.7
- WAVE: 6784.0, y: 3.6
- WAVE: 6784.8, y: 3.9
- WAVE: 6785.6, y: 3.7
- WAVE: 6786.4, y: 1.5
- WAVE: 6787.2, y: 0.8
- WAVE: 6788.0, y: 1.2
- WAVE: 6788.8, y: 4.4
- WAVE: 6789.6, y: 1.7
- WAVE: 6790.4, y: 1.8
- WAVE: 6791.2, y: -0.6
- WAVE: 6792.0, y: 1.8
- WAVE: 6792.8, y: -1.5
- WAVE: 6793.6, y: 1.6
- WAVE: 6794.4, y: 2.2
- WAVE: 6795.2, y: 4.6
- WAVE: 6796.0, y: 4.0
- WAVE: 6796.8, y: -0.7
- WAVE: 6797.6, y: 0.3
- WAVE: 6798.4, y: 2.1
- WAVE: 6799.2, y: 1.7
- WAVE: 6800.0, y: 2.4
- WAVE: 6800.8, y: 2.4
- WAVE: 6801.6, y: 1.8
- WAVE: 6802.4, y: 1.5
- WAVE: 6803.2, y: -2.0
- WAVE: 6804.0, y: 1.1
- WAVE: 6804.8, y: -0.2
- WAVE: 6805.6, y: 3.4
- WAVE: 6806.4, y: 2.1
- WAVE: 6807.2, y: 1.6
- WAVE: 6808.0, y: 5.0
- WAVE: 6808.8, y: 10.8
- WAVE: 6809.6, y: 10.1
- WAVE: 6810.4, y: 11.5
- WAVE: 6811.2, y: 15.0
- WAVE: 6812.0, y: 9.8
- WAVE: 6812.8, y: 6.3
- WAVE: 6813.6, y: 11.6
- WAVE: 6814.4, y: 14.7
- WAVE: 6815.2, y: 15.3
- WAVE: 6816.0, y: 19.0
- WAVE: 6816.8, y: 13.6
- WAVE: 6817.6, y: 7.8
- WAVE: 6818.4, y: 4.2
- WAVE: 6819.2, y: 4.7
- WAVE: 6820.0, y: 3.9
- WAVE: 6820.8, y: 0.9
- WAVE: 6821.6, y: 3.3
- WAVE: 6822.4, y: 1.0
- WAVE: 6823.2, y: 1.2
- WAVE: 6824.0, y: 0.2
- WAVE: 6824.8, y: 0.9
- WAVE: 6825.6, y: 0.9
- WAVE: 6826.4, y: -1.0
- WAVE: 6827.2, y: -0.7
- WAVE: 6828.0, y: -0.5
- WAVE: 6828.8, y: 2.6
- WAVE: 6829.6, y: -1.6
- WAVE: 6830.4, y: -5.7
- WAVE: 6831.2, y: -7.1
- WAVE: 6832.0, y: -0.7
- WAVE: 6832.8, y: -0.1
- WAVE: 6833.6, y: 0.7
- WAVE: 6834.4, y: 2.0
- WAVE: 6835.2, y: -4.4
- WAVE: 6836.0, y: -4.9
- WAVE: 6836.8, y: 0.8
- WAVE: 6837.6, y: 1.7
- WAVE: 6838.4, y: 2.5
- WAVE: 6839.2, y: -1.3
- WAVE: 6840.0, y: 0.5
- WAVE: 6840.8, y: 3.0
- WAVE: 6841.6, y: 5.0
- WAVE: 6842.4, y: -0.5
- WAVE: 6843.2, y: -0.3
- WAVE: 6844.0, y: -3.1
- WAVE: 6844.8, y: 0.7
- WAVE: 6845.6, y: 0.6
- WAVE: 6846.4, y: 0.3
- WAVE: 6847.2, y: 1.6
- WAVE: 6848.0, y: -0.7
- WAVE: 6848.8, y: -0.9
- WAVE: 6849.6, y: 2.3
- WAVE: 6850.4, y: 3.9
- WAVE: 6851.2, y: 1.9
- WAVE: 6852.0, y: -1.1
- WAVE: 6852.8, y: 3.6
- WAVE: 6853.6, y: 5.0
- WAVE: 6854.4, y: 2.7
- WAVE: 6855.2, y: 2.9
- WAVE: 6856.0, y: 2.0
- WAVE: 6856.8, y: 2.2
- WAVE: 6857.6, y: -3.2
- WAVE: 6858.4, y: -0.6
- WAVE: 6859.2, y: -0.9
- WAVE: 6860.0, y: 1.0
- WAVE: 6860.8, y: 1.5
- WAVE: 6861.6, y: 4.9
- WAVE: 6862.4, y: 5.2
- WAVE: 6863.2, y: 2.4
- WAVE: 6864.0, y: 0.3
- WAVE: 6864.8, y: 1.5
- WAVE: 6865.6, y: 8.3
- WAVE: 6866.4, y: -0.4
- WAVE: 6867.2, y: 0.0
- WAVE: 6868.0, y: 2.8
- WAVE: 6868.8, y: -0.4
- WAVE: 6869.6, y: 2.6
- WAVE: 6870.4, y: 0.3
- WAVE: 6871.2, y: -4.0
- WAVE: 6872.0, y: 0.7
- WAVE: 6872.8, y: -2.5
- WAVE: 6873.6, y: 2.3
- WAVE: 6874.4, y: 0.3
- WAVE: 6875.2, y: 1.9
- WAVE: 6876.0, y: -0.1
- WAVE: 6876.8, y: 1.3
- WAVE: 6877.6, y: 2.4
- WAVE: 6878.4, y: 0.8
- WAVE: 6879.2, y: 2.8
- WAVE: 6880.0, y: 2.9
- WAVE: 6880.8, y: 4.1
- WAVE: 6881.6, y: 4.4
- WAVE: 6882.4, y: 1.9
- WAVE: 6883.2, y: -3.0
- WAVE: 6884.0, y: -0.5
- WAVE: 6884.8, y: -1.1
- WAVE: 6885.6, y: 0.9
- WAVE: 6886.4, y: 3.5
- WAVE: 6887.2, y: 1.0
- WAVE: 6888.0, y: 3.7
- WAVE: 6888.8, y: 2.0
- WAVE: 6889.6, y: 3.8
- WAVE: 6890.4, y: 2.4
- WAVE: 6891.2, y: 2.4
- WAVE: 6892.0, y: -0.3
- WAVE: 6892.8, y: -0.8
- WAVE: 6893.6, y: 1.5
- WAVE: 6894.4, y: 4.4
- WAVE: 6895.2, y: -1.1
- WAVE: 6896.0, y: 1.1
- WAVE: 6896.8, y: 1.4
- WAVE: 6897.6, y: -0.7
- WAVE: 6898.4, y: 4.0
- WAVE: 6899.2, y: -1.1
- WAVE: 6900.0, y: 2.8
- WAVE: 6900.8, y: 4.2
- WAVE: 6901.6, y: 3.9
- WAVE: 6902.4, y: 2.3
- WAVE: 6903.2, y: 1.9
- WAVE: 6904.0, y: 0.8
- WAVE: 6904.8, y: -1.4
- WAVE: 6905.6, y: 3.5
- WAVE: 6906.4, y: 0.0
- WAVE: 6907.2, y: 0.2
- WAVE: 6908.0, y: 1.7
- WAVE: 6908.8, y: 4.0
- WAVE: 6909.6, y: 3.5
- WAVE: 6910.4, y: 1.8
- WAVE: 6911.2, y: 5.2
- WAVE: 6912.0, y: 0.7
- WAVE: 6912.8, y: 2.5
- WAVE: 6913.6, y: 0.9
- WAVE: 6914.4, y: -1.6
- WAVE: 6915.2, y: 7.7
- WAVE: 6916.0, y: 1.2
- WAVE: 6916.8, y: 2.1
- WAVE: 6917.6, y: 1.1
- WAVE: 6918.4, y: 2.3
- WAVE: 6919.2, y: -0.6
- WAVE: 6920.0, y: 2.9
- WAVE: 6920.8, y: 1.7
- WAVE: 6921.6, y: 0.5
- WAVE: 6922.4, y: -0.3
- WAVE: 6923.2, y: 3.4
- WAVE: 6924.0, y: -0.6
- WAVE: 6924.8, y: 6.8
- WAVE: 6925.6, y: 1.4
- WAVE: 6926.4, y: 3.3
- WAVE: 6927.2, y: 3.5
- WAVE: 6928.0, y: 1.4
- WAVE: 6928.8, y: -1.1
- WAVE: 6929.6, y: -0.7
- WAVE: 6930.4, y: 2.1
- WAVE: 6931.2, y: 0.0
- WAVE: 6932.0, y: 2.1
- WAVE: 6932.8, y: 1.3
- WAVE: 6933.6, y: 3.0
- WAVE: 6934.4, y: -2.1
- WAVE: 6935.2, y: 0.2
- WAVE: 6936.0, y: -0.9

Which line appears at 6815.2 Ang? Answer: [O II]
